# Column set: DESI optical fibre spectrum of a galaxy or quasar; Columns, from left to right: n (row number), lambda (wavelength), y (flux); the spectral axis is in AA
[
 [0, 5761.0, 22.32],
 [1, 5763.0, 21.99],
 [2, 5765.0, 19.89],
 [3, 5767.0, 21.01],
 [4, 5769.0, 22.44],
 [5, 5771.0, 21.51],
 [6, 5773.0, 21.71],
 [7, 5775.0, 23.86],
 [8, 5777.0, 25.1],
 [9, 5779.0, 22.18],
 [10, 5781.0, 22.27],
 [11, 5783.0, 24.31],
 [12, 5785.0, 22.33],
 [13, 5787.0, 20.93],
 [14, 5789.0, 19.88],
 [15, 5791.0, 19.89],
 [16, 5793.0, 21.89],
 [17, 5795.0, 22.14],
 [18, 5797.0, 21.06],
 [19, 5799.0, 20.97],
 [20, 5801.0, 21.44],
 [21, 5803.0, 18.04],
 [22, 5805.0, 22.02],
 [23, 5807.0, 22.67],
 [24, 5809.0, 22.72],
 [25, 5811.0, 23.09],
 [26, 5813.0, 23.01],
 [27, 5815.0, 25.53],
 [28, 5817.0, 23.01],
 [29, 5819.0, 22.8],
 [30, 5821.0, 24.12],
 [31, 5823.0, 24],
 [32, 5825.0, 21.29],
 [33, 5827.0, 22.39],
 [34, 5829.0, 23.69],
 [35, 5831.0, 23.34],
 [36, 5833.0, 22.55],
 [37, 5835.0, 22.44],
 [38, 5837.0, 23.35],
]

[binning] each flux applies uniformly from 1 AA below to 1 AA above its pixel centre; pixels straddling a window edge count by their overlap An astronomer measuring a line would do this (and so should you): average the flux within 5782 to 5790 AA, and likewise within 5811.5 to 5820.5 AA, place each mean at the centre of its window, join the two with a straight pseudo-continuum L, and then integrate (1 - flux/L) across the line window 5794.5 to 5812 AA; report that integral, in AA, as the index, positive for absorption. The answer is 1.0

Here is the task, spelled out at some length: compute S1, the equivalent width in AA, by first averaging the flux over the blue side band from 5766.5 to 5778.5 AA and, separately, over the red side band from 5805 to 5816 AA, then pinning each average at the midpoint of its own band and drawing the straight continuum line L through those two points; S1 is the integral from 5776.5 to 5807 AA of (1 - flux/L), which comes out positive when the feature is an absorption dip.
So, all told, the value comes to 1.80 AA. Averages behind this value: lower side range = 22.7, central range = 21.6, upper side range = 23.3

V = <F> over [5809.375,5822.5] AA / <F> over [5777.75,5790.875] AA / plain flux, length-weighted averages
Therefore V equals 1.08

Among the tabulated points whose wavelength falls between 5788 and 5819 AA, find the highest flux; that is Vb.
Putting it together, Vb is 25.53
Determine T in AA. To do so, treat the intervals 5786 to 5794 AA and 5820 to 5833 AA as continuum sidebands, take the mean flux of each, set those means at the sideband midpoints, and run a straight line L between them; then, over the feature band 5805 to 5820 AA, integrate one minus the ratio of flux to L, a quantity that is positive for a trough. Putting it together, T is -0.69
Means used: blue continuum 20.6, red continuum 23.1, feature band 23.2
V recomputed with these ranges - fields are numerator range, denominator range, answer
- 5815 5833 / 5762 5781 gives 1.04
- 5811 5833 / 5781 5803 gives 1.09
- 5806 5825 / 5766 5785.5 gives 1.03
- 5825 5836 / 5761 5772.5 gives 1.06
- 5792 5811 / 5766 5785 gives 0.95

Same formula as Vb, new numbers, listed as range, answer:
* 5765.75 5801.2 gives 25.1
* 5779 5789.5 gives 24.31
